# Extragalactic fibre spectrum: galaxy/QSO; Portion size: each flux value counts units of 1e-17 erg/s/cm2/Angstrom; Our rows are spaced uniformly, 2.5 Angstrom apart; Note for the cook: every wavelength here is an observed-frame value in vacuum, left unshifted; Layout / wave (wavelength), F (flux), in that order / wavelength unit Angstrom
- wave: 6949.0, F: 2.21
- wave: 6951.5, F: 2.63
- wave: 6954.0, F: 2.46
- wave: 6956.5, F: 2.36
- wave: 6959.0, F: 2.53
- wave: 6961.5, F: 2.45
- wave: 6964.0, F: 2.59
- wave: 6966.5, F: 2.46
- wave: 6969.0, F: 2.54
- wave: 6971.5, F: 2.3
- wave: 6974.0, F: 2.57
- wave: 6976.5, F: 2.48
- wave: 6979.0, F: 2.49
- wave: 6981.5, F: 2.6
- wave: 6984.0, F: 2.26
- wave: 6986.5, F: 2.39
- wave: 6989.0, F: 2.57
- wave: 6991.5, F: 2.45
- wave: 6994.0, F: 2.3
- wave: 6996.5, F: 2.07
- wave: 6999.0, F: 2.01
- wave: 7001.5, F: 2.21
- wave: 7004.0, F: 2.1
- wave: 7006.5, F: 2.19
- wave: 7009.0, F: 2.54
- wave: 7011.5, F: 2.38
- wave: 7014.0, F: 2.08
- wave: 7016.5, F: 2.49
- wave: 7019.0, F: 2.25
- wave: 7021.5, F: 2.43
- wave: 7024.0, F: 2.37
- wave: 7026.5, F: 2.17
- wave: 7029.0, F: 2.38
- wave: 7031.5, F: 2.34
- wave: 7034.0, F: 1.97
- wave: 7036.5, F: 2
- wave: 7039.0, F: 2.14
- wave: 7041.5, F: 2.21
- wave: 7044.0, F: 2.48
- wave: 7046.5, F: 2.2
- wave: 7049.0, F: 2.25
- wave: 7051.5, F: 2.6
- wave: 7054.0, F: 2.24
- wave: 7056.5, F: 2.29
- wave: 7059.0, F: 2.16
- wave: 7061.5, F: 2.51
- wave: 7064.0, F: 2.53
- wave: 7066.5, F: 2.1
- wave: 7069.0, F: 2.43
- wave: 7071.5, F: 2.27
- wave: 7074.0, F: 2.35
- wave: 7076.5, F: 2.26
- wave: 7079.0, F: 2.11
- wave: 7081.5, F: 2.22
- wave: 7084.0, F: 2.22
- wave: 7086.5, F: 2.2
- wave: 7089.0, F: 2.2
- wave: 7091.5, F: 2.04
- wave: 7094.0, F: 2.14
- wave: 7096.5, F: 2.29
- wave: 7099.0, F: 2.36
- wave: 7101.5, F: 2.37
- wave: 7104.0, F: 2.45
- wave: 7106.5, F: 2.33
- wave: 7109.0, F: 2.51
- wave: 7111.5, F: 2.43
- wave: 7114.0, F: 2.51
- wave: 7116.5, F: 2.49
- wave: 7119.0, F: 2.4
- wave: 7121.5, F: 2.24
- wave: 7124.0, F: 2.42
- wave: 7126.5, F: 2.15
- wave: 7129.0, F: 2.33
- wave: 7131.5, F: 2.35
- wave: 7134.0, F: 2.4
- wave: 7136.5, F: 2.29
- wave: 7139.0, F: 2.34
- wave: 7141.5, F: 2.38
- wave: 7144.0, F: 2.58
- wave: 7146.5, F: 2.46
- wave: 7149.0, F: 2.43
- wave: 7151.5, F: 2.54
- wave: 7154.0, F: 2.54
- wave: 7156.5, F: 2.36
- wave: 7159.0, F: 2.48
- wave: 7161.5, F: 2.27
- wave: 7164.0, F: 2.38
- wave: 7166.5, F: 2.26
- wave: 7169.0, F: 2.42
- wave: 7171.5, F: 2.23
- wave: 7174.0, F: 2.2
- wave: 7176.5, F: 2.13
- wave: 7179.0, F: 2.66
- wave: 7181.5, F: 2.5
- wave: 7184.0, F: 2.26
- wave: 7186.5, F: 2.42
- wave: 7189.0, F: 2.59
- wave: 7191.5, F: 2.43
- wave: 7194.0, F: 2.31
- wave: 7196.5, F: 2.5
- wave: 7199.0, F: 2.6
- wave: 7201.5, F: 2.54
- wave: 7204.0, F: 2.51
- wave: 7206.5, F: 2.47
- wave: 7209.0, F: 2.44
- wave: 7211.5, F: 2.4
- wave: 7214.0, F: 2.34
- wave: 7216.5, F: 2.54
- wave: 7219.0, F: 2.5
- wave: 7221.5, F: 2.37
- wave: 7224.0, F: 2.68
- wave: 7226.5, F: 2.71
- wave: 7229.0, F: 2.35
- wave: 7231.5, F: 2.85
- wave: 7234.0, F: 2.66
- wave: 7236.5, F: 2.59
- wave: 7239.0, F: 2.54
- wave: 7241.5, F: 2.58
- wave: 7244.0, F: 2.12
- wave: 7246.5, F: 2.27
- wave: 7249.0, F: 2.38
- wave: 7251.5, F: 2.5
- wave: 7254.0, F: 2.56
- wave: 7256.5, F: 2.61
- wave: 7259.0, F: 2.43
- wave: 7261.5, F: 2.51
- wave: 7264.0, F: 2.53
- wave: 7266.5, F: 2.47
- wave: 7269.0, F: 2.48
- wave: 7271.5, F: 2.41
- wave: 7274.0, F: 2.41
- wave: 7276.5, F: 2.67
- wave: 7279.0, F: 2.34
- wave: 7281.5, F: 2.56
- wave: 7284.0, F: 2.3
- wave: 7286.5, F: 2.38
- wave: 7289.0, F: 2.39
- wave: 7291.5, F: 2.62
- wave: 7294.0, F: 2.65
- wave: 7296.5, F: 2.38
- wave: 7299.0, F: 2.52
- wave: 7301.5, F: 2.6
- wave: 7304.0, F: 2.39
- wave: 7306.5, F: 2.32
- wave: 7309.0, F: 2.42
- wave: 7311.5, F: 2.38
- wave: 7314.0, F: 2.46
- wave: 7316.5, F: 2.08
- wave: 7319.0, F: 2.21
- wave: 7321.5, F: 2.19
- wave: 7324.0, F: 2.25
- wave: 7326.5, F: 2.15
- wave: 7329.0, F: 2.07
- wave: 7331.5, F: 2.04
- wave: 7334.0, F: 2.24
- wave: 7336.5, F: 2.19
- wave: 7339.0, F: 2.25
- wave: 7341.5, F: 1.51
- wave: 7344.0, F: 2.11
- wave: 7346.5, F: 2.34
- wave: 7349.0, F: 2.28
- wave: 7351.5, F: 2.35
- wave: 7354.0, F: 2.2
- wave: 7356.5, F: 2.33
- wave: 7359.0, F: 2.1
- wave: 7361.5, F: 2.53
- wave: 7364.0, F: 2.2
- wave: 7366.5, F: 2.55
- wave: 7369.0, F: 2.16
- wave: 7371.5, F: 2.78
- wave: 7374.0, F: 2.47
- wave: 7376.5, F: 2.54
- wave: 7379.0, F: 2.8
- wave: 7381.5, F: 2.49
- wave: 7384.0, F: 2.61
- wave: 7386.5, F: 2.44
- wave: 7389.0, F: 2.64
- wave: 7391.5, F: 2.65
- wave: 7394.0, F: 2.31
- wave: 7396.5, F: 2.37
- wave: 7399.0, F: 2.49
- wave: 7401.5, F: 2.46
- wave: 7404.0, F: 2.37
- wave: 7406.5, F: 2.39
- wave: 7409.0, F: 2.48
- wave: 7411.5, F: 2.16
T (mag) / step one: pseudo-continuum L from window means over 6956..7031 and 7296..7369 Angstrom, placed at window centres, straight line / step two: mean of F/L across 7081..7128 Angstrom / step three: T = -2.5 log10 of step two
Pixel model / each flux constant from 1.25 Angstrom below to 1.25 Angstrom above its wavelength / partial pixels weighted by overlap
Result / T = 0.01 mag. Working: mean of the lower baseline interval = 2.37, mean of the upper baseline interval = 2.26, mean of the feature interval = 2.32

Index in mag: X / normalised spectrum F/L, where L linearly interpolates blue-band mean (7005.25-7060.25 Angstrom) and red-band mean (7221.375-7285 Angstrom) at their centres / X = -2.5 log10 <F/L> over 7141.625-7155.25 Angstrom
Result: -0.05 mag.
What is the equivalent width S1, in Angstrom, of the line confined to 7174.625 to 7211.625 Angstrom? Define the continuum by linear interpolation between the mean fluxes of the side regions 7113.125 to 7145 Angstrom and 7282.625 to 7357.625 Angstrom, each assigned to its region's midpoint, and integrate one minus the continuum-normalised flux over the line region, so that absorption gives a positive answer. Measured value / -1.6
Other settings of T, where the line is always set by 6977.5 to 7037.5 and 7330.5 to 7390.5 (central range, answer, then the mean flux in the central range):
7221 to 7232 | -0.12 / 2.59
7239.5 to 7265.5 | -0.06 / 2.45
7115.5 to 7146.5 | -0.03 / 2.37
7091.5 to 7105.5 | 0.00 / 2.3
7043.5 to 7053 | -0.03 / 2.37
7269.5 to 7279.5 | -0.06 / 2.47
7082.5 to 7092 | 0.06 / 2.18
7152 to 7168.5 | -0.03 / 2.39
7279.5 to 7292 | -0.05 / 2.43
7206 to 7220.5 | -0.06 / 2.45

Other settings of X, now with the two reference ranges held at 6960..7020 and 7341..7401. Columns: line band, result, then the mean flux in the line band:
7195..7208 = -0.060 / 2.52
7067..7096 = 0.073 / 2.22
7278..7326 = 0.002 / 2.39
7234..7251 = -0.022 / 2.44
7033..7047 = 0.097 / 2.17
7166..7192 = 0.003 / 2.37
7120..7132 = 0.037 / 2.3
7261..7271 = -0.045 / 2.49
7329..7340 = 0.109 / 2.17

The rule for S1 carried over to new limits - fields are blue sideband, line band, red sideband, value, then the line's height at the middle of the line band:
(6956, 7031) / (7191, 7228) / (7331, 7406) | -2.0 Angstrom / 2.36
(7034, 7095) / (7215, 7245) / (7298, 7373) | -3.7 Angstrom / 2.26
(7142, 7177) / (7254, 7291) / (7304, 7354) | -3.3 Angstrom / 2.27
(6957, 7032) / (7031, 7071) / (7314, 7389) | 1.3 Angstrom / 2.36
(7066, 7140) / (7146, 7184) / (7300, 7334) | -1.4 Angstrom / 2.3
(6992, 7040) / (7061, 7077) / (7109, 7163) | -0.3 Angstrom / 2.31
